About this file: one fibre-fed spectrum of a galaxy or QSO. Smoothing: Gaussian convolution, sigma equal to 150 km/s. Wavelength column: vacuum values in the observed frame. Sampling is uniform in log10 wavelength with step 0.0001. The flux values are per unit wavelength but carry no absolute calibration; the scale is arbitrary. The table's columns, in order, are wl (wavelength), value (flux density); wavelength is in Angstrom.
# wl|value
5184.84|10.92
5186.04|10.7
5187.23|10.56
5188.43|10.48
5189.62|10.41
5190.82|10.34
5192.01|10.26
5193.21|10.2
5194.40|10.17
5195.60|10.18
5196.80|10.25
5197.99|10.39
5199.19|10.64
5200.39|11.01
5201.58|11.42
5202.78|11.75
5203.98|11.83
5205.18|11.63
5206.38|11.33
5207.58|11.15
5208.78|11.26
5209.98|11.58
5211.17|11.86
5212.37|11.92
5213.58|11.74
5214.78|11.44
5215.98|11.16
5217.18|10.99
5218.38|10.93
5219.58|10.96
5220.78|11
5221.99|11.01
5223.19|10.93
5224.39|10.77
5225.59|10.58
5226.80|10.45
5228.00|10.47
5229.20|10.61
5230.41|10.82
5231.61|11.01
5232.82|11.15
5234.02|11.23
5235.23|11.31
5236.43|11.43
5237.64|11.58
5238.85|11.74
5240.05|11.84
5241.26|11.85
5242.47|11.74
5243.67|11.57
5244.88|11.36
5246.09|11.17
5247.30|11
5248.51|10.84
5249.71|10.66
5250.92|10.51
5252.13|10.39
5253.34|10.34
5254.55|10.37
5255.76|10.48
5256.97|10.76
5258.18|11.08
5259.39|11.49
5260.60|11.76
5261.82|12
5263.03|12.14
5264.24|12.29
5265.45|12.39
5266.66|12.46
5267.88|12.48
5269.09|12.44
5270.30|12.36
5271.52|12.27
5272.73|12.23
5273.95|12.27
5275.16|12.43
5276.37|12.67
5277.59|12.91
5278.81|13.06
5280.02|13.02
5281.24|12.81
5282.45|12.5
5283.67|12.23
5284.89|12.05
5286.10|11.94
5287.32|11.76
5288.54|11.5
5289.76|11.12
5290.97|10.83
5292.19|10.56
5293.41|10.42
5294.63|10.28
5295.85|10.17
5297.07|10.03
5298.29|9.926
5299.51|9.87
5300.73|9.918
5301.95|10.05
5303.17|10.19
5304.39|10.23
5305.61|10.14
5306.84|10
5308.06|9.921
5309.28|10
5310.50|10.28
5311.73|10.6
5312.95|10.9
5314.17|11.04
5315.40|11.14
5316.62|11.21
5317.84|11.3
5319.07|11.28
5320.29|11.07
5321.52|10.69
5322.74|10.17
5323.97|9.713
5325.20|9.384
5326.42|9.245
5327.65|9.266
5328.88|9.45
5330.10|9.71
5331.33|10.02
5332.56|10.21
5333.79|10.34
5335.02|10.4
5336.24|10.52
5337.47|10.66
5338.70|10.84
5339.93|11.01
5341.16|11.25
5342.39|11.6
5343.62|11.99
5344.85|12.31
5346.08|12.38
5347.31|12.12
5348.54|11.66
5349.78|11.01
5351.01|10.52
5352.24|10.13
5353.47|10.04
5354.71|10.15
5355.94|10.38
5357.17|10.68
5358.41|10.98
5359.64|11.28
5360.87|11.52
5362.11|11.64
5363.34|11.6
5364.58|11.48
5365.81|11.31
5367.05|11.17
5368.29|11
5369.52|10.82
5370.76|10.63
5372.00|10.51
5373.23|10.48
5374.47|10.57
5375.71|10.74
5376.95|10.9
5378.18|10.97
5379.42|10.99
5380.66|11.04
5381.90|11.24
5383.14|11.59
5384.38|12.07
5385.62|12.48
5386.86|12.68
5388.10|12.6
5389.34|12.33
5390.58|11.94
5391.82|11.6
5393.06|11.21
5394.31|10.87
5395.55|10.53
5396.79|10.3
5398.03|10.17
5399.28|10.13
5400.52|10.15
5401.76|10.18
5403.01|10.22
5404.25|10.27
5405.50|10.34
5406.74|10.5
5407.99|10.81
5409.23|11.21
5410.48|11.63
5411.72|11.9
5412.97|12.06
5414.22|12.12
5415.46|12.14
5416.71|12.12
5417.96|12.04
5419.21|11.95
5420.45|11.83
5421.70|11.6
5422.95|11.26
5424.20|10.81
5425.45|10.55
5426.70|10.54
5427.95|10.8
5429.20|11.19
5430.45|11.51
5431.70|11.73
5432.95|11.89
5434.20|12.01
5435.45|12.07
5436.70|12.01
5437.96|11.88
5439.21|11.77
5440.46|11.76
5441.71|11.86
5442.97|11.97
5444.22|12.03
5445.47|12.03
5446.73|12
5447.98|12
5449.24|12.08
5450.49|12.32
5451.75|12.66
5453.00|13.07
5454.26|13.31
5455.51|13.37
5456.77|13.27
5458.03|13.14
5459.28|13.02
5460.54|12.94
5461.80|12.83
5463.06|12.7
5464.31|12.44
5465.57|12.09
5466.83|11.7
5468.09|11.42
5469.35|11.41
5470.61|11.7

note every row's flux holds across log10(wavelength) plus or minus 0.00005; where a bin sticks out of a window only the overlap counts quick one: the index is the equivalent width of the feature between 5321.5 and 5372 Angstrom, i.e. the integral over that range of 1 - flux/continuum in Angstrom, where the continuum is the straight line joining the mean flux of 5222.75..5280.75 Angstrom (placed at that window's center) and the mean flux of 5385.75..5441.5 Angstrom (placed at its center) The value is 2.9 Angstrom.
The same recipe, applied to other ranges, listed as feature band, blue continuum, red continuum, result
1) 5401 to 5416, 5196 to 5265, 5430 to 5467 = 1.26 Angstrom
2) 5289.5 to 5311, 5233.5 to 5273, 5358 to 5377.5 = 2.10 Angstrom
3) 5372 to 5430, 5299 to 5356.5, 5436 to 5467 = 2.26 Angstrom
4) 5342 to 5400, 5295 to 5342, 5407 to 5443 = -1.29 Angstrom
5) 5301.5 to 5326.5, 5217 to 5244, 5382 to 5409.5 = 1.53 Angstrom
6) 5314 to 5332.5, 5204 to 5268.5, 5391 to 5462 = 1.85 Angstrom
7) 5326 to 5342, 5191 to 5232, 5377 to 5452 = 1.45 Angstrom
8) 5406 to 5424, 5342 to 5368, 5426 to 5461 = 0.34 Angstrom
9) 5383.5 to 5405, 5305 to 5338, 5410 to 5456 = 0.33 Angstrom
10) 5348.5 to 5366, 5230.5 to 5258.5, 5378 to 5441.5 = 0.55 Angstrom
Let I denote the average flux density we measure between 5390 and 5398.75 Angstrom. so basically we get 10.9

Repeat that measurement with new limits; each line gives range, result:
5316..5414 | 10.9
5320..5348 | 10.6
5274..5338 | 10.8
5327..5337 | 10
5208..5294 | 11.5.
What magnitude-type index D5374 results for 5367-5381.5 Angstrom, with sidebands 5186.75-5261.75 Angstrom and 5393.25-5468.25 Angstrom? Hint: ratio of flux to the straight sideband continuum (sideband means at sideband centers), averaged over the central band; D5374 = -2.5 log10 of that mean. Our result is 0.07 mag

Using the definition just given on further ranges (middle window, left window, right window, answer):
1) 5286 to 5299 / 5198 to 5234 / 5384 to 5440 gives 0.051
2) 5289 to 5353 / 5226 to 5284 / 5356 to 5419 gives 0.083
